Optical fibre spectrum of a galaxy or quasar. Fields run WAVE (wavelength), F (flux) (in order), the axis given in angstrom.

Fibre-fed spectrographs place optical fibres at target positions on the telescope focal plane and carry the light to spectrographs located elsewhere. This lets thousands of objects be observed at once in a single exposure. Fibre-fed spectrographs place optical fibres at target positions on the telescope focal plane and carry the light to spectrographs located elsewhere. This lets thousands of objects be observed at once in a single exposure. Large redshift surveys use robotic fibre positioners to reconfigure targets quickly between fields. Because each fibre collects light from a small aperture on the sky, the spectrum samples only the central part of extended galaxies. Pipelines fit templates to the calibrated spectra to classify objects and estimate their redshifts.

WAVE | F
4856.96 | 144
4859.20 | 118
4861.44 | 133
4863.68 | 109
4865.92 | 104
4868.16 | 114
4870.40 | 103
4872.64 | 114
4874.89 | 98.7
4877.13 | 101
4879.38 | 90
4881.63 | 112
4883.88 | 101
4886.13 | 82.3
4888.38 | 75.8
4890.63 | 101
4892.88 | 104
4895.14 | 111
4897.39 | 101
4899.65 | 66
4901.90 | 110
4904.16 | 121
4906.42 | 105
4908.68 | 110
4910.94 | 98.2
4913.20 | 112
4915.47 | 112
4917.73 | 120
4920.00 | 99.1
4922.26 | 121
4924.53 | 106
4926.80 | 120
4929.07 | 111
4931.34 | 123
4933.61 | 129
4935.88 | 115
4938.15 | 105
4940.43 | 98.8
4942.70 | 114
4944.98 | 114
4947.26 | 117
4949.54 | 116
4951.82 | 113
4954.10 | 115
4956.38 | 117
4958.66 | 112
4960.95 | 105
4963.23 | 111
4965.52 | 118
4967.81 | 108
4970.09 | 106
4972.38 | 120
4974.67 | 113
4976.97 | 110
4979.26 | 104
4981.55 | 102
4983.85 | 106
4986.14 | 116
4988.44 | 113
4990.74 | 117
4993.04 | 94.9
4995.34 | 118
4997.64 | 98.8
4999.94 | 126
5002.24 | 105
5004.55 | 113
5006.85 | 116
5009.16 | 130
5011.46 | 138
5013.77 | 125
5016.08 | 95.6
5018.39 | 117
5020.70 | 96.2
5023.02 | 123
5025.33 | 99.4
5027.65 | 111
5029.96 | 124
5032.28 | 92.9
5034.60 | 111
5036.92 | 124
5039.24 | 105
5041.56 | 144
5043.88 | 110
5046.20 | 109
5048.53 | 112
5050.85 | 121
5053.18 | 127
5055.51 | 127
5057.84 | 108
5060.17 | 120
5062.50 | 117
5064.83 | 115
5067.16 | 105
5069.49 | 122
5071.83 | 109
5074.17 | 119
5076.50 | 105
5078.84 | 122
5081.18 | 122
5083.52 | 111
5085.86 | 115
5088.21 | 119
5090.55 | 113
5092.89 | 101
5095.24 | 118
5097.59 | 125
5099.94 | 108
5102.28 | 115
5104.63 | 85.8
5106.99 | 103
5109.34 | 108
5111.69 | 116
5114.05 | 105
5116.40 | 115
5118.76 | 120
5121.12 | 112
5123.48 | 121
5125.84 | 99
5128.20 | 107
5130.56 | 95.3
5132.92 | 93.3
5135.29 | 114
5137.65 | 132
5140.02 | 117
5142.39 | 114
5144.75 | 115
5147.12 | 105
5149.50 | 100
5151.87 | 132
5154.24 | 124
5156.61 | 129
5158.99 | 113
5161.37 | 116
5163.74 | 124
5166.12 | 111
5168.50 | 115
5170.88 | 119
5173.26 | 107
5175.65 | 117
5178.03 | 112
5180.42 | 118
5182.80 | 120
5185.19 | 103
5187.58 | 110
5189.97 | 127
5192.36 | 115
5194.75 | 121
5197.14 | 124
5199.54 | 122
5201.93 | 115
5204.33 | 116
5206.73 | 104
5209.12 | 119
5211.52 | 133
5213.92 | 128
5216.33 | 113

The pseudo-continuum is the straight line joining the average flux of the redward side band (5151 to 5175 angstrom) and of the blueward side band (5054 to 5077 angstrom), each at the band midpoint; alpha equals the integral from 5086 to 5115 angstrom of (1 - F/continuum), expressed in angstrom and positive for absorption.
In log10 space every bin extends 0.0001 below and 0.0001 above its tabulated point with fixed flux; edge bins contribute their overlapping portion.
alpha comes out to 1.6 angstrom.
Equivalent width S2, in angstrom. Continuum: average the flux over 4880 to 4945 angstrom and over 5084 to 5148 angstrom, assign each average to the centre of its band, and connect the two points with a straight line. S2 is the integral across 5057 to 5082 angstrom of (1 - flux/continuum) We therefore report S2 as -1.1 angstrom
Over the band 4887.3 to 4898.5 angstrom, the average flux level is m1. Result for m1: 98.7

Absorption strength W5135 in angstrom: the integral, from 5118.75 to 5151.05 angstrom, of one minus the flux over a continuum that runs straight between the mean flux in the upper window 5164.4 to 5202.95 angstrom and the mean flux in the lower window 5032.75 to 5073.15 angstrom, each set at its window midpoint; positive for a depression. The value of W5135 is 1.7 angstrom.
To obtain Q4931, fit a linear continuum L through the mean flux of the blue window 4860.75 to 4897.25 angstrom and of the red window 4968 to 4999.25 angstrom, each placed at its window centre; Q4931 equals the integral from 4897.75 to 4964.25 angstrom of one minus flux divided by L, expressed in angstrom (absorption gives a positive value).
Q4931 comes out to -2.91 angstrom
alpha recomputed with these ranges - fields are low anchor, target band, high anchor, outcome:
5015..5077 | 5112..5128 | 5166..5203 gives 0.4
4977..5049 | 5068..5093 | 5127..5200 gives -0.2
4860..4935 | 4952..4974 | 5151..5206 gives -0.7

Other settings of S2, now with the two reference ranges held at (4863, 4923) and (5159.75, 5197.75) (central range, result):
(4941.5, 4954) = -1.0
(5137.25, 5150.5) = 0.2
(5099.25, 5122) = 0.9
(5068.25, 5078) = -0.2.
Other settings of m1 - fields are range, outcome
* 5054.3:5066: 117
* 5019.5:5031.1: 111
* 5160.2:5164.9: 120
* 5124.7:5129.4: 103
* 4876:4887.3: 97.2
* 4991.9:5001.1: 110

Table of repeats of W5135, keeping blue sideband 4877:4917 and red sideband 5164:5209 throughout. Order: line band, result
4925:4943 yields -2.0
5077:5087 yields -0.6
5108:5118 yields 0.1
